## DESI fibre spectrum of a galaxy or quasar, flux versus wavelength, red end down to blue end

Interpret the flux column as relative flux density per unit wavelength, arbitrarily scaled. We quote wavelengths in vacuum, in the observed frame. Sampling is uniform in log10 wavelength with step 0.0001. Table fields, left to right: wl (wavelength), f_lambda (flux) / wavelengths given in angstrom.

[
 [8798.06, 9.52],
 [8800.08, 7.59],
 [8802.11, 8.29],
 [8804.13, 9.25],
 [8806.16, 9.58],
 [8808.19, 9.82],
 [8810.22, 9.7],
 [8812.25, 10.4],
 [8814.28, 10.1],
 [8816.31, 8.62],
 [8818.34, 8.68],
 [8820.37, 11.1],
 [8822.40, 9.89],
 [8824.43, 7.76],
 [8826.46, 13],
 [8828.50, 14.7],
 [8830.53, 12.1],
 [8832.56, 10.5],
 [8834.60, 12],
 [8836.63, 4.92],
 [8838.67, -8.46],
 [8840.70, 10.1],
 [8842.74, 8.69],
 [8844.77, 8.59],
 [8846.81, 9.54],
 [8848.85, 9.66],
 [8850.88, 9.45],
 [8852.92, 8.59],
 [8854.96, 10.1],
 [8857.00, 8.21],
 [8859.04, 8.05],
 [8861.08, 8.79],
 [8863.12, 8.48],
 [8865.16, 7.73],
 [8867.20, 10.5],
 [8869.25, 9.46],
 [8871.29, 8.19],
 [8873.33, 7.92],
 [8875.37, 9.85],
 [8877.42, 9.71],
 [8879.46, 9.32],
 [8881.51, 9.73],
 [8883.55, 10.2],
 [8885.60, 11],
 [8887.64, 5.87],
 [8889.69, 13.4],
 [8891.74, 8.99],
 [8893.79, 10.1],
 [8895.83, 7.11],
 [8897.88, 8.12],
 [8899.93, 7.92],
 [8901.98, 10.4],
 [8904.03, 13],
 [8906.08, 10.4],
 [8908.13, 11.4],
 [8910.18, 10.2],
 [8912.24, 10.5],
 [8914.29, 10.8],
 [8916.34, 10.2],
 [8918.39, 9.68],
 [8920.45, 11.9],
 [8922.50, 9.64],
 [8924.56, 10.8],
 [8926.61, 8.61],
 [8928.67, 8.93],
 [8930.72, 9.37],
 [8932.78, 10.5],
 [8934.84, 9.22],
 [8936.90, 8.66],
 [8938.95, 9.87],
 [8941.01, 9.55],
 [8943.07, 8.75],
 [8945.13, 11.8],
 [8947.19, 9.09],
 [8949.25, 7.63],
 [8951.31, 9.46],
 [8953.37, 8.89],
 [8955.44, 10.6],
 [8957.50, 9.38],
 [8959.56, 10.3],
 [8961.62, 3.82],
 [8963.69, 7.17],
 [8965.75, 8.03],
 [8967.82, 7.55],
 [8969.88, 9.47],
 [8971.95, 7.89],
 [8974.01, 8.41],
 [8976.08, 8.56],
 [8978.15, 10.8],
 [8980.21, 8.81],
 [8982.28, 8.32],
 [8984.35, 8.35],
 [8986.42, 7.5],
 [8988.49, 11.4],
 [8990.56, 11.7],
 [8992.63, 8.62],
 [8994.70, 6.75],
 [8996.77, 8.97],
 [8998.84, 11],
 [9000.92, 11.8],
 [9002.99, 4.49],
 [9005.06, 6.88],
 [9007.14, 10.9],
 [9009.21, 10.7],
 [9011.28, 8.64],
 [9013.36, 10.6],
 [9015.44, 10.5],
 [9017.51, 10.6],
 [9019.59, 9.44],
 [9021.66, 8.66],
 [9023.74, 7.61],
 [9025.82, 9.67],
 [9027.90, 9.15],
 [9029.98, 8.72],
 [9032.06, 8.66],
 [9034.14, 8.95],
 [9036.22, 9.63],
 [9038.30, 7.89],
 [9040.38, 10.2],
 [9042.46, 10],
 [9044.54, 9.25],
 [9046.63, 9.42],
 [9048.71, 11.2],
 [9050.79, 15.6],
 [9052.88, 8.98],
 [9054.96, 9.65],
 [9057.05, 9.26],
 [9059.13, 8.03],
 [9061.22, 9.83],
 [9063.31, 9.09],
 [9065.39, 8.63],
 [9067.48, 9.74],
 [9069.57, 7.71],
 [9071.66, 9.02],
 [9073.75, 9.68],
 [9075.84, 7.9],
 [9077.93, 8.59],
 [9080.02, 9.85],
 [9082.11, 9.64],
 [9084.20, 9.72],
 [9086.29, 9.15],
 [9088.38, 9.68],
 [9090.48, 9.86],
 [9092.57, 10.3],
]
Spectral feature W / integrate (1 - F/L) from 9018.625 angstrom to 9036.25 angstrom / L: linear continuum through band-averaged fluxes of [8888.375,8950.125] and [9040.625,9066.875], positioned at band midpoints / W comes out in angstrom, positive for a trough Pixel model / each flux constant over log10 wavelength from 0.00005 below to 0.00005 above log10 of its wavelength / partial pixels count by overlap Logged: 1.8 angstrom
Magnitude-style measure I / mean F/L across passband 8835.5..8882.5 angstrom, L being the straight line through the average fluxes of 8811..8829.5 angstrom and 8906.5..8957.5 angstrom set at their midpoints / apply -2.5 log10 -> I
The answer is 0.247 mag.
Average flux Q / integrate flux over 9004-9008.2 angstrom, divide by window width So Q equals 8.88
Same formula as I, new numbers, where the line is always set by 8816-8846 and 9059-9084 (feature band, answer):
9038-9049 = -0.08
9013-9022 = -0.12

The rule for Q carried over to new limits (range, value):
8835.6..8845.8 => 4.79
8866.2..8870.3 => 9.95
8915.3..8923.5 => 10.4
